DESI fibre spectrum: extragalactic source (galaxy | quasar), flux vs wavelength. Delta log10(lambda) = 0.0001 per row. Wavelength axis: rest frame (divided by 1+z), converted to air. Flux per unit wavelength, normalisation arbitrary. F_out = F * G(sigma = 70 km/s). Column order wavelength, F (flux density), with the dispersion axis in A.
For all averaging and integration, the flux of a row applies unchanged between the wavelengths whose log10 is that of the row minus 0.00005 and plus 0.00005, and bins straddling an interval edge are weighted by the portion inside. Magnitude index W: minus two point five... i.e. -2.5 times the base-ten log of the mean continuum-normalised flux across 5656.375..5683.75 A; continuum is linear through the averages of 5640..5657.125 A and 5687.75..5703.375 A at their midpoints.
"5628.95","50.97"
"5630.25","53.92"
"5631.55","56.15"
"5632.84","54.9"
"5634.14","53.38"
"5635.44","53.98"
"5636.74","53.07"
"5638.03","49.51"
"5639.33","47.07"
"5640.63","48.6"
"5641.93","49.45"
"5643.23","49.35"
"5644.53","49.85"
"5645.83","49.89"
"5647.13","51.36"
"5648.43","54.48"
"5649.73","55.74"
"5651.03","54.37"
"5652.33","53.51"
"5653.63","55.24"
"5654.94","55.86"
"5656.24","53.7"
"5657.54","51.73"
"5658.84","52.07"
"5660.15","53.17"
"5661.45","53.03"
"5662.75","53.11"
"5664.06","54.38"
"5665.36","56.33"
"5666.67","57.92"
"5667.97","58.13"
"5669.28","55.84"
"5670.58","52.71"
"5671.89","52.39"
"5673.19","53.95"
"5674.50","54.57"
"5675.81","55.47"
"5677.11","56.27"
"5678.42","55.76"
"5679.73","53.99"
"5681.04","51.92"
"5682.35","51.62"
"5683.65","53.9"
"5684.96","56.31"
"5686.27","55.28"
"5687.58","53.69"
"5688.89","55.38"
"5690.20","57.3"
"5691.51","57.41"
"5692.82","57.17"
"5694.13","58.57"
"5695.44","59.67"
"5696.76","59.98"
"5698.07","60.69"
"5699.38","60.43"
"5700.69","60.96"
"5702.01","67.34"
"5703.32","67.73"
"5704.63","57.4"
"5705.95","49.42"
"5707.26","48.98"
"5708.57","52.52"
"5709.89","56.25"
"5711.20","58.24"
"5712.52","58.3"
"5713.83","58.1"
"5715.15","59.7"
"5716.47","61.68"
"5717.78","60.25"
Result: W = 0.03 mag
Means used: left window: 52.4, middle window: 54.2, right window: 59.7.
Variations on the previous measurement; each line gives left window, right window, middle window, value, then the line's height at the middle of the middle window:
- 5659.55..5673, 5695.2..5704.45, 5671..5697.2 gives 0.062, 58.7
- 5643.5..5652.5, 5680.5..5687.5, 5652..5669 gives -0.030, 53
